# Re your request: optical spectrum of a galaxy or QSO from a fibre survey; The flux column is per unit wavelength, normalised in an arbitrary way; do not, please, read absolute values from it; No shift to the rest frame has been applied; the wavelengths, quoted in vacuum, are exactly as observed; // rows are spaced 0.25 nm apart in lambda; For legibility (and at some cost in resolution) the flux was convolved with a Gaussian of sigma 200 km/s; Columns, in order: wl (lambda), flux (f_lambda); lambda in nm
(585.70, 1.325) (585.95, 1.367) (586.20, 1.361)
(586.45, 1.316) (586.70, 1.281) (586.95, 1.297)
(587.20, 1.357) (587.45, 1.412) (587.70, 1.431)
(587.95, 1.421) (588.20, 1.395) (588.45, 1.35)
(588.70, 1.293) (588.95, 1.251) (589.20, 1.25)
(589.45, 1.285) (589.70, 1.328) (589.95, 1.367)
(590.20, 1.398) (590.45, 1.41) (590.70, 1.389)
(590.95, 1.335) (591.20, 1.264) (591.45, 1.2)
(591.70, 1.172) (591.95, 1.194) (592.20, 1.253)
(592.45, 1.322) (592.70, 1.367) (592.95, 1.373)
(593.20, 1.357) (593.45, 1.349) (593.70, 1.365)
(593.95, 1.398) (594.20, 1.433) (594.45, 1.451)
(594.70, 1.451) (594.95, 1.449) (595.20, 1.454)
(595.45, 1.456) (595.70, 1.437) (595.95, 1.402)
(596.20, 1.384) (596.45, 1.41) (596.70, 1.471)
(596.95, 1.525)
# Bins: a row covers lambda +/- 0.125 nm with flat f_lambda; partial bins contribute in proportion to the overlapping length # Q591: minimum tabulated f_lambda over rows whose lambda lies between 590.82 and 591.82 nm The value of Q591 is 1.172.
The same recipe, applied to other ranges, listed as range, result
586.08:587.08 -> 1.281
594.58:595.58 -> 1.449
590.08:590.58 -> 1.398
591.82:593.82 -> 1.194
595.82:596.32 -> 1.384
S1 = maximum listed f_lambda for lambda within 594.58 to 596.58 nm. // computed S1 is 1.456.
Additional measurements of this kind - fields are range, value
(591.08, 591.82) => 1.264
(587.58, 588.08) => 1.431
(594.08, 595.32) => 1.454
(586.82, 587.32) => 1.357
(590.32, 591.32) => 1.41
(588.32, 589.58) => 1.35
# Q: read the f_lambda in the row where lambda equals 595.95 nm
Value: 1.402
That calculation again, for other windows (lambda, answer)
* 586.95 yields 1.297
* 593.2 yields 1.357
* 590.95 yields 1.335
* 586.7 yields 1.281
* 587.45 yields 1.412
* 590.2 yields 1.398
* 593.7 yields 1.365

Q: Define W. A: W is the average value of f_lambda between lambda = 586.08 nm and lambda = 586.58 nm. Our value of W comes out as 1.34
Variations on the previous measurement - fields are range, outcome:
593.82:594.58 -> 1.43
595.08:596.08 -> 1.44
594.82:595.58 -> 1.45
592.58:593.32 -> 1.37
